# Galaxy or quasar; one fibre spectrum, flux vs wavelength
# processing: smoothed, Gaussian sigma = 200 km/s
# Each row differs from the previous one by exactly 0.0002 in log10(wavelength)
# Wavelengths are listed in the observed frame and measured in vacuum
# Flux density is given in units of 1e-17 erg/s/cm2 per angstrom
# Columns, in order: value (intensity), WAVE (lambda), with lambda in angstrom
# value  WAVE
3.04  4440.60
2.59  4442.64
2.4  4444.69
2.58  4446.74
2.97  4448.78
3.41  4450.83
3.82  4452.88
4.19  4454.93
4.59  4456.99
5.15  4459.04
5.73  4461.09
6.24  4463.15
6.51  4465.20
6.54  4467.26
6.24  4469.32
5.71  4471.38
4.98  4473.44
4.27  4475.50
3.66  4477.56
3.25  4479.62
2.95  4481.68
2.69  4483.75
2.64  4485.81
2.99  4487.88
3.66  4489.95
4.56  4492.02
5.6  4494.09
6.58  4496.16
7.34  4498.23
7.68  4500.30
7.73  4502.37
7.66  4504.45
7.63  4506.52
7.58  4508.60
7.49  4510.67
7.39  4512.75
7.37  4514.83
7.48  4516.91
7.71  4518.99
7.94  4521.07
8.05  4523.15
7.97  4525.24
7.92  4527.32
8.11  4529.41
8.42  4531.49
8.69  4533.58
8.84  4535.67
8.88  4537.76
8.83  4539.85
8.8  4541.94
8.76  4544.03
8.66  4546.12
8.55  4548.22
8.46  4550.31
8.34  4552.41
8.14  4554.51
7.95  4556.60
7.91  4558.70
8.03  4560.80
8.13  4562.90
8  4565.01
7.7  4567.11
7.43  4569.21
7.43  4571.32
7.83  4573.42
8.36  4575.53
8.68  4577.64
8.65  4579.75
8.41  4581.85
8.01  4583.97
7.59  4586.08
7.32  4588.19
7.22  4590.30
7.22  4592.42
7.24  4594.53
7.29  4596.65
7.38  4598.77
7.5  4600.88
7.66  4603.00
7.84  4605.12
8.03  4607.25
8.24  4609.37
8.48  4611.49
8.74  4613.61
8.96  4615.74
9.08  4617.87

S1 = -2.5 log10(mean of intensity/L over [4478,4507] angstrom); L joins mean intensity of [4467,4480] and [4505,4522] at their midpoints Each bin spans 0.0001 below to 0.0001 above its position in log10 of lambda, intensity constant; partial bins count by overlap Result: 0.23 mag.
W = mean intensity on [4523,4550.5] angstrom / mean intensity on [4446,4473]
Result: 1.7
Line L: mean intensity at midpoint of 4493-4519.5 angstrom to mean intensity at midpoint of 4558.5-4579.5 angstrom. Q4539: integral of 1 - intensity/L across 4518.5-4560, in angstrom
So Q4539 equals -3.7 angstrom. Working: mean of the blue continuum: 7.31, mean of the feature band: 8.35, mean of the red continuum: 7.98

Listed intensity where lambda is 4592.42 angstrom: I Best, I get 7.22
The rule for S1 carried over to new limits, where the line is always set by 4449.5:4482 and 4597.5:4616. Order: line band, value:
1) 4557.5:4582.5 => -0.12 mag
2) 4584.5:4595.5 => 0.04 mag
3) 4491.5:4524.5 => -0.24 mag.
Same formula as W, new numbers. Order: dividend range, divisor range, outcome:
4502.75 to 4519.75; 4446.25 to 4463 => 1.79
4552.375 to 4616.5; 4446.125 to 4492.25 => 1.83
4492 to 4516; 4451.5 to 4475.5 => 1.34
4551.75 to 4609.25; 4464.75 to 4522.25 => 1.34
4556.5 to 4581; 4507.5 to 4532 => 1.03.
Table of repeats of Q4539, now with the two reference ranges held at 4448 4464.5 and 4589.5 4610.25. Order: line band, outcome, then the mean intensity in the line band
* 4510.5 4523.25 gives -3.88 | 7.61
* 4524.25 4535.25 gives -3.88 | 8.26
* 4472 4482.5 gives 2.28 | 3.92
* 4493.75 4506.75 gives -4.11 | 7.23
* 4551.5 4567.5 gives -3.14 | 8.04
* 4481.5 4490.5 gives 3.88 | 2.95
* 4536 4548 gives -4.56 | 8.77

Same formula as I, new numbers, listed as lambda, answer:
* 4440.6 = 3.04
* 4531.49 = 8.42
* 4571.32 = 7.43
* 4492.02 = 4.56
